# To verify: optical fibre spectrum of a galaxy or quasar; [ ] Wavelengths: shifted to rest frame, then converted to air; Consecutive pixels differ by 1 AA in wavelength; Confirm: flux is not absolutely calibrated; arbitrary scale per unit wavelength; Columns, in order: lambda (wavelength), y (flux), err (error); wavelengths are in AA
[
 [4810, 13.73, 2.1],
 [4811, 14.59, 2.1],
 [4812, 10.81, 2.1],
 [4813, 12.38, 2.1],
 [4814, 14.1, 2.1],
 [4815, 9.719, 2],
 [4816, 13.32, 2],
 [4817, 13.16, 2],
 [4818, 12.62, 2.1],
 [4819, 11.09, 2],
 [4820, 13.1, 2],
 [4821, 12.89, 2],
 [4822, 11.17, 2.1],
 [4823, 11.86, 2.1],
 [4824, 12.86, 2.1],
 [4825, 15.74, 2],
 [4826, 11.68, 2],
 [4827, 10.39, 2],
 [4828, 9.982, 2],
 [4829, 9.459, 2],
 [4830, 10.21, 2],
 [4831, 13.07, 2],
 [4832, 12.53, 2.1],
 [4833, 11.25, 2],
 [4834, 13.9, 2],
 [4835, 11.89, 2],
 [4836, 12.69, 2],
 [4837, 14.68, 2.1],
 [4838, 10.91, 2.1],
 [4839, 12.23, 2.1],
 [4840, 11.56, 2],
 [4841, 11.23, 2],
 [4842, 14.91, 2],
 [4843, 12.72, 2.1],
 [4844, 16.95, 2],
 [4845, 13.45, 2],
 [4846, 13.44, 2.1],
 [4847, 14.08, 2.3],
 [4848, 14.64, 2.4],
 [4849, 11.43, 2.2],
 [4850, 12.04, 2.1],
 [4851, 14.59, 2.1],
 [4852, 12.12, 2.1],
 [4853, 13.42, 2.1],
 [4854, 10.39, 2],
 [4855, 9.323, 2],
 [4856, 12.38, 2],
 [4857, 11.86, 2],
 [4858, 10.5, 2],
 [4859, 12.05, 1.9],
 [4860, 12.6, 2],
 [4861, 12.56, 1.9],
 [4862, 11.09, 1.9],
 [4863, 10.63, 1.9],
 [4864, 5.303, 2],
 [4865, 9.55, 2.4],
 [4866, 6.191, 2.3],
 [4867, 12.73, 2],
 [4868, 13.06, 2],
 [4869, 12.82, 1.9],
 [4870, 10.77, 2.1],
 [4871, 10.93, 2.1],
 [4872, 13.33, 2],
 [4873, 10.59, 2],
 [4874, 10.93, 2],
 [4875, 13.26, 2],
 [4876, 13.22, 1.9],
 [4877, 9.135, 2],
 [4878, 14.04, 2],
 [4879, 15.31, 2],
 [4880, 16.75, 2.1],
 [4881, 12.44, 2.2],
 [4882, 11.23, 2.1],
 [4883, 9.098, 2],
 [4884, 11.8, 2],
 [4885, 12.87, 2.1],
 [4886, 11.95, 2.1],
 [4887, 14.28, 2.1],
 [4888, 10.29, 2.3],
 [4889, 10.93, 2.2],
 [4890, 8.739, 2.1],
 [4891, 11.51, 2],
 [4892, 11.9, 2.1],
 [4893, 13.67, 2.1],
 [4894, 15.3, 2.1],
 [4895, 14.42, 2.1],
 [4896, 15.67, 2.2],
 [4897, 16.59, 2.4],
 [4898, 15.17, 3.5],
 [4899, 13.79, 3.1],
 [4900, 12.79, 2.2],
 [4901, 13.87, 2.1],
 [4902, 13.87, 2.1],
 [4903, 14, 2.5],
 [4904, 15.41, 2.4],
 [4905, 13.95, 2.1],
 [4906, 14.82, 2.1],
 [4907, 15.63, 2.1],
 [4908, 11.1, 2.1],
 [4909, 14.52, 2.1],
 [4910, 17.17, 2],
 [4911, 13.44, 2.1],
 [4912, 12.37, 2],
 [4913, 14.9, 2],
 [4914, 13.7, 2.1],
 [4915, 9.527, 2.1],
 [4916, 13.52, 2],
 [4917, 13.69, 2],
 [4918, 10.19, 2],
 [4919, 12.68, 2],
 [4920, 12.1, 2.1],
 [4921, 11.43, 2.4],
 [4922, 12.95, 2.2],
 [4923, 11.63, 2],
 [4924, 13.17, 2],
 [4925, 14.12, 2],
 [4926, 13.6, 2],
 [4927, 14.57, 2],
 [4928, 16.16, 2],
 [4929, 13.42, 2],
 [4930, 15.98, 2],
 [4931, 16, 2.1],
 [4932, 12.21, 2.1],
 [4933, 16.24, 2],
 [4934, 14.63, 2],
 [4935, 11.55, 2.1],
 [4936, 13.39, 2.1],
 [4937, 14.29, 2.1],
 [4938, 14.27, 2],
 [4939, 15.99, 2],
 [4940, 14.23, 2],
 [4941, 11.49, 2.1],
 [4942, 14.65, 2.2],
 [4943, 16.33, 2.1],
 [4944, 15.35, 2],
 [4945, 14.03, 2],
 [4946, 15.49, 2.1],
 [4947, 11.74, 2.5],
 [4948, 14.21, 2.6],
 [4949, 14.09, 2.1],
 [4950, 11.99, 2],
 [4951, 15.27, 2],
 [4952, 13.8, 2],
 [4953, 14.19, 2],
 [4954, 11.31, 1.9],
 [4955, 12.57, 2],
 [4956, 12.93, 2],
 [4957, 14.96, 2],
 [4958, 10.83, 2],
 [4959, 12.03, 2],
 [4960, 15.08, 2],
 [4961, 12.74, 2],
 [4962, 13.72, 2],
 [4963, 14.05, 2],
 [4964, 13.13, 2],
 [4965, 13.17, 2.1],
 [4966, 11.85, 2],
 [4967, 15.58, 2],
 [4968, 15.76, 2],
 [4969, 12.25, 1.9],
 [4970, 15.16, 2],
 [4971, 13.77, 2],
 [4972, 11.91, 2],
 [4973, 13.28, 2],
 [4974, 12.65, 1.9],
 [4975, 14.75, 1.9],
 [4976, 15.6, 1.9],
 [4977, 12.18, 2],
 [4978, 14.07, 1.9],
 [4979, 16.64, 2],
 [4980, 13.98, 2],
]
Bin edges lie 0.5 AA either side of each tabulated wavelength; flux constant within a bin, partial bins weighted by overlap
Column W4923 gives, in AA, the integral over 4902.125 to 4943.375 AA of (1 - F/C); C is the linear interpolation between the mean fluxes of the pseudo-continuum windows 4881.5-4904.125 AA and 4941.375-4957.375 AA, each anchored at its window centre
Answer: -0.95 AA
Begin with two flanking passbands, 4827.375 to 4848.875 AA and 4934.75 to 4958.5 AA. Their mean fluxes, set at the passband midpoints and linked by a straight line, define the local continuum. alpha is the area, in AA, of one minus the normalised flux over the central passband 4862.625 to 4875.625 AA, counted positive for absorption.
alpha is 2.2 AA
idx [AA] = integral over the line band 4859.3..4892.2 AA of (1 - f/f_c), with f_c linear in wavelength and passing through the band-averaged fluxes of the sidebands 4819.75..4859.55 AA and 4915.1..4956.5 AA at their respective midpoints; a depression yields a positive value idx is 3.3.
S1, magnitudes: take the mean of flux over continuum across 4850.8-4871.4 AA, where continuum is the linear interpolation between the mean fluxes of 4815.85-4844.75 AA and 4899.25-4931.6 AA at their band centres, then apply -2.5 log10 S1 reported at 0.16 mag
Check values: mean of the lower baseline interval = 12.4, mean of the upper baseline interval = 13.6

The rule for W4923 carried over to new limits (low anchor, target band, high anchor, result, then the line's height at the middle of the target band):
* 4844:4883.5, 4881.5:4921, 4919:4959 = -0.9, 12.8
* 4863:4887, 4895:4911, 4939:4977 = -2.8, 12.3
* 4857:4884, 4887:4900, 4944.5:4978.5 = -1.2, 12.1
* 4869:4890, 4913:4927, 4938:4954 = 0.7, 13.3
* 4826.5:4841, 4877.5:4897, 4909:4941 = 0.0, 12.9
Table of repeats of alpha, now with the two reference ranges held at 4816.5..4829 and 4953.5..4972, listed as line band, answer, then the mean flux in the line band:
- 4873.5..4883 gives -0.1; 12.7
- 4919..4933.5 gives -0.9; 13.8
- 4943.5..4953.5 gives -0.6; 14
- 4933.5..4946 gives -1.0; 14.2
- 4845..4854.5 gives -0.5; 12.9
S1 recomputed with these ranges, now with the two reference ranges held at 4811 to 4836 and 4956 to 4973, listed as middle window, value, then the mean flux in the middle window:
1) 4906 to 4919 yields -0.03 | 13.3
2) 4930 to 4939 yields -0.09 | 14.3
